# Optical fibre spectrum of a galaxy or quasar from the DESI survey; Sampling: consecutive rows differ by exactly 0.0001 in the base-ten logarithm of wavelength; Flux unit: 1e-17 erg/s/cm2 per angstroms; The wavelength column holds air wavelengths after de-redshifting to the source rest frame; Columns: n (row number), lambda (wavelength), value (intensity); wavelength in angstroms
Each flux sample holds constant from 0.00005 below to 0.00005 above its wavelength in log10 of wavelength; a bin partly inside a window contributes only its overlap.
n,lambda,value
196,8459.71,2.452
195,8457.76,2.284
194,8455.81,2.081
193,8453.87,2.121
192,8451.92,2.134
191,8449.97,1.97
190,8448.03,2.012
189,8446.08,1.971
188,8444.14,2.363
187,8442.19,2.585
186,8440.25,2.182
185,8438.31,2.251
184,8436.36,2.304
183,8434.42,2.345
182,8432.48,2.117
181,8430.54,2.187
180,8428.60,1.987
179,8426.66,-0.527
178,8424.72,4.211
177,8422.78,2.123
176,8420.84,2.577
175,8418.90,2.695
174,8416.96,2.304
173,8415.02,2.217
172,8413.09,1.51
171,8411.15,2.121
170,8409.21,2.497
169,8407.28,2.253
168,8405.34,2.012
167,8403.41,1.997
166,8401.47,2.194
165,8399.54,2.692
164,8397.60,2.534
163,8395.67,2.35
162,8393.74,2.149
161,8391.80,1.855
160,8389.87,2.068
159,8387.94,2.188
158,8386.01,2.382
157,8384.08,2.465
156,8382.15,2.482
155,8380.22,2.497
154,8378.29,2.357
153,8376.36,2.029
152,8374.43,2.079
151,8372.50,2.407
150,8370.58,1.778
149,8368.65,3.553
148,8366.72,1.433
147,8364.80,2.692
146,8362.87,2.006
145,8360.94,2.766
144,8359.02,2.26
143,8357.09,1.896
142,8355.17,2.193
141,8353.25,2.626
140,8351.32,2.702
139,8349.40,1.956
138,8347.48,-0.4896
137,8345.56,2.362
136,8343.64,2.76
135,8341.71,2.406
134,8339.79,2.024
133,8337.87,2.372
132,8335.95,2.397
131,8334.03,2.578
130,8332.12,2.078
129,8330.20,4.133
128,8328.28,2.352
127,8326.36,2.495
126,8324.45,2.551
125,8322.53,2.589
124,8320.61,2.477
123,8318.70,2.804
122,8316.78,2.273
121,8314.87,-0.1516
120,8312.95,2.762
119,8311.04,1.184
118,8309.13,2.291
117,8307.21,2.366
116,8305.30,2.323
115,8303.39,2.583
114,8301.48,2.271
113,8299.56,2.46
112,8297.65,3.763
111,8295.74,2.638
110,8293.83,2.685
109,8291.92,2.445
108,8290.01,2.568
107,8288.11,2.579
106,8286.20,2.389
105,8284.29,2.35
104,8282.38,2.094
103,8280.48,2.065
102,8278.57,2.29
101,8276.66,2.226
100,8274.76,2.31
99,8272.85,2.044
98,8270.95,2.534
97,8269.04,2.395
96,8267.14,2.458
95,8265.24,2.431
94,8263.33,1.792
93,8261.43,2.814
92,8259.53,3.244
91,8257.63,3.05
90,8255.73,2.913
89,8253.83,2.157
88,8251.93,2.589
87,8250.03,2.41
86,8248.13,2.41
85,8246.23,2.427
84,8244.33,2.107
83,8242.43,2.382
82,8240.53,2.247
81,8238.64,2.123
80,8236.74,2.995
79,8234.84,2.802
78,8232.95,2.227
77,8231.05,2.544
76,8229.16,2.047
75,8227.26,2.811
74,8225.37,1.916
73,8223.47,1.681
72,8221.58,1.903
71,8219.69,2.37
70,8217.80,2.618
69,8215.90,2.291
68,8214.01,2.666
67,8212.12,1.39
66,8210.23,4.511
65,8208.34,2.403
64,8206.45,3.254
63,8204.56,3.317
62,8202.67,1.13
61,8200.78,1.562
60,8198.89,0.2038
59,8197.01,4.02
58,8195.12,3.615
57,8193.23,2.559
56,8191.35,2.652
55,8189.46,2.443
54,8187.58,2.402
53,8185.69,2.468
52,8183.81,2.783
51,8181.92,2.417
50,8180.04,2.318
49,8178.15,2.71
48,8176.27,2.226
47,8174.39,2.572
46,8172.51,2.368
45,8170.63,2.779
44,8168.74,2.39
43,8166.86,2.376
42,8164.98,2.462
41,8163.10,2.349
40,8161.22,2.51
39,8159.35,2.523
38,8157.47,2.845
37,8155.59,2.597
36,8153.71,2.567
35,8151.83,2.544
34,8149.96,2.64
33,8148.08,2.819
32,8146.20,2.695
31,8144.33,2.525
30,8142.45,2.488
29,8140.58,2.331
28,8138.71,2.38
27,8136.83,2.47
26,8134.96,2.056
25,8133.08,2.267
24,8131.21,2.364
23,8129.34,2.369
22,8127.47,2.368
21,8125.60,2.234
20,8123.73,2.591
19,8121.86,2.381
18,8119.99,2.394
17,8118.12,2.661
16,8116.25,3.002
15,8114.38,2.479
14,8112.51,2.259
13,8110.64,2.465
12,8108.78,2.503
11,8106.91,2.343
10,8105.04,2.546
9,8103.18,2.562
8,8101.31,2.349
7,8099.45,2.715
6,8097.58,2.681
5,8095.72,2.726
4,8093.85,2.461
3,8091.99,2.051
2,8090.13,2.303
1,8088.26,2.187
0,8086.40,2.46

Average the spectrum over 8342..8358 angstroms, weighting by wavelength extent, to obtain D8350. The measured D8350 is 2.02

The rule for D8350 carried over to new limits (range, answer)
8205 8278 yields 2.47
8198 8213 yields 2.23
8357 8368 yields 2.24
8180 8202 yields 2.44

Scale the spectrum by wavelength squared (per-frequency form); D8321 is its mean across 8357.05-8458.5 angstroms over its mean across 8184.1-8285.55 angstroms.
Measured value 1.0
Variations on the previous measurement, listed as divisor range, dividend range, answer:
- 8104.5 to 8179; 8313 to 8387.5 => 0.97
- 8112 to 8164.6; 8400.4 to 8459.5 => 0.94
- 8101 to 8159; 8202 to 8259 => 1.02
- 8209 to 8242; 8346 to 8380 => 0.92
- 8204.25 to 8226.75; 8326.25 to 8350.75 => 0.93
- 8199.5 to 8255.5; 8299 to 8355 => 0.97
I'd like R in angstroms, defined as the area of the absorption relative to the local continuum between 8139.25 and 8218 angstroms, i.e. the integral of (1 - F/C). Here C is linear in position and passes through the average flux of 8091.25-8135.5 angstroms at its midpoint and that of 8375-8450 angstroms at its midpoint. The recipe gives -4.1 angstroms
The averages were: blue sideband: 2.46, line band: 2.53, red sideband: 2.22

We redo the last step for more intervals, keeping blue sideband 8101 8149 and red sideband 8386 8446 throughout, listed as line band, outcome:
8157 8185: -0.96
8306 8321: 2.02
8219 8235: 0.98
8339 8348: 1.39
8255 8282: -1.39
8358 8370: -0.92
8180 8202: -0.36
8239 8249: 0.23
